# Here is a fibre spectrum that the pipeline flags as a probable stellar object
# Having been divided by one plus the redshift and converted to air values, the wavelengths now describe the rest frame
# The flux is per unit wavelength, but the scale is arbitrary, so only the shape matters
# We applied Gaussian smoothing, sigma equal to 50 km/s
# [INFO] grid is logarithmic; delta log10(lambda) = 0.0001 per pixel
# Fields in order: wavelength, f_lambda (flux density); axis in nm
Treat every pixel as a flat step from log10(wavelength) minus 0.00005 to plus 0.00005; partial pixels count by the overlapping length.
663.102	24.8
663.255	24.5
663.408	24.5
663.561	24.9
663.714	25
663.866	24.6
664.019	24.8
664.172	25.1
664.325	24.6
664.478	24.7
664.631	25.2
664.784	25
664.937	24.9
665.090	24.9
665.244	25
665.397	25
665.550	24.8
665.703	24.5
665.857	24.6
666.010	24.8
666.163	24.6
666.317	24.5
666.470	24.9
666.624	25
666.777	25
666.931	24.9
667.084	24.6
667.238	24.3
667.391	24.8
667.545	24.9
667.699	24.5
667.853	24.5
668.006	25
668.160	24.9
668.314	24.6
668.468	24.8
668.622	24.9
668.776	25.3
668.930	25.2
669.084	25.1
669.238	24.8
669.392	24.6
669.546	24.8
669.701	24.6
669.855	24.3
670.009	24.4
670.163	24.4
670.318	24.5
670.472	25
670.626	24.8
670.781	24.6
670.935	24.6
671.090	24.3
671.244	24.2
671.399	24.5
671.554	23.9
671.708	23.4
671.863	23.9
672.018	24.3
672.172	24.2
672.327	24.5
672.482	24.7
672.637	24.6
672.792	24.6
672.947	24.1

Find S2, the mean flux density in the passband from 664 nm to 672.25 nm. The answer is 24.7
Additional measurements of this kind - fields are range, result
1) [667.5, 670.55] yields 24.8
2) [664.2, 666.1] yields 24.8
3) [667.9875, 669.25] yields 25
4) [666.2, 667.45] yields 24.7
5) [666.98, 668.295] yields 24.7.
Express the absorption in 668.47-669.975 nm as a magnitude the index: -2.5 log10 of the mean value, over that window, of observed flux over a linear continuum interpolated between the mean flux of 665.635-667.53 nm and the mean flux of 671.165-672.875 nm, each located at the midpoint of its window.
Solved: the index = -0.01 mag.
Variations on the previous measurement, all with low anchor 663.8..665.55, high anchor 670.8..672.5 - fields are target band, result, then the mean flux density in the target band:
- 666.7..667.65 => 0.00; 24.8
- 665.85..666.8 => 0.00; 24.8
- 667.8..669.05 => -0.02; 24.9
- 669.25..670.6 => -0.01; 24.6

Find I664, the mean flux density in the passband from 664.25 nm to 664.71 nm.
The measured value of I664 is 24.8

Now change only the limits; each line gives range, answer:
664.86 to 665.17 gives 24.9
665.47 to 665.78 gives 24.7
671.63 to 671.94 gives 23.7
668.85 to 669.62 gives 24.9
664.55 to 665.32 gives 25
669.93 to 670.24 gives 24.4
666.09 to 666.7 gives 24.7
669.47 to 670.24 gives 24.5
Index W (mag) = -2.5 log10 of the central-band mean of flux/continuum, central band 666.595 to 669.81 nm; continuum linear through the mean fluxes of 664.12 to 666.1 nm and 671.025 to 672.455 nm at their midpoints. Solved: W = -0.012 mag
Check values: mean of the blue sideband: 24.9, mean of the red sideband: 24.2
